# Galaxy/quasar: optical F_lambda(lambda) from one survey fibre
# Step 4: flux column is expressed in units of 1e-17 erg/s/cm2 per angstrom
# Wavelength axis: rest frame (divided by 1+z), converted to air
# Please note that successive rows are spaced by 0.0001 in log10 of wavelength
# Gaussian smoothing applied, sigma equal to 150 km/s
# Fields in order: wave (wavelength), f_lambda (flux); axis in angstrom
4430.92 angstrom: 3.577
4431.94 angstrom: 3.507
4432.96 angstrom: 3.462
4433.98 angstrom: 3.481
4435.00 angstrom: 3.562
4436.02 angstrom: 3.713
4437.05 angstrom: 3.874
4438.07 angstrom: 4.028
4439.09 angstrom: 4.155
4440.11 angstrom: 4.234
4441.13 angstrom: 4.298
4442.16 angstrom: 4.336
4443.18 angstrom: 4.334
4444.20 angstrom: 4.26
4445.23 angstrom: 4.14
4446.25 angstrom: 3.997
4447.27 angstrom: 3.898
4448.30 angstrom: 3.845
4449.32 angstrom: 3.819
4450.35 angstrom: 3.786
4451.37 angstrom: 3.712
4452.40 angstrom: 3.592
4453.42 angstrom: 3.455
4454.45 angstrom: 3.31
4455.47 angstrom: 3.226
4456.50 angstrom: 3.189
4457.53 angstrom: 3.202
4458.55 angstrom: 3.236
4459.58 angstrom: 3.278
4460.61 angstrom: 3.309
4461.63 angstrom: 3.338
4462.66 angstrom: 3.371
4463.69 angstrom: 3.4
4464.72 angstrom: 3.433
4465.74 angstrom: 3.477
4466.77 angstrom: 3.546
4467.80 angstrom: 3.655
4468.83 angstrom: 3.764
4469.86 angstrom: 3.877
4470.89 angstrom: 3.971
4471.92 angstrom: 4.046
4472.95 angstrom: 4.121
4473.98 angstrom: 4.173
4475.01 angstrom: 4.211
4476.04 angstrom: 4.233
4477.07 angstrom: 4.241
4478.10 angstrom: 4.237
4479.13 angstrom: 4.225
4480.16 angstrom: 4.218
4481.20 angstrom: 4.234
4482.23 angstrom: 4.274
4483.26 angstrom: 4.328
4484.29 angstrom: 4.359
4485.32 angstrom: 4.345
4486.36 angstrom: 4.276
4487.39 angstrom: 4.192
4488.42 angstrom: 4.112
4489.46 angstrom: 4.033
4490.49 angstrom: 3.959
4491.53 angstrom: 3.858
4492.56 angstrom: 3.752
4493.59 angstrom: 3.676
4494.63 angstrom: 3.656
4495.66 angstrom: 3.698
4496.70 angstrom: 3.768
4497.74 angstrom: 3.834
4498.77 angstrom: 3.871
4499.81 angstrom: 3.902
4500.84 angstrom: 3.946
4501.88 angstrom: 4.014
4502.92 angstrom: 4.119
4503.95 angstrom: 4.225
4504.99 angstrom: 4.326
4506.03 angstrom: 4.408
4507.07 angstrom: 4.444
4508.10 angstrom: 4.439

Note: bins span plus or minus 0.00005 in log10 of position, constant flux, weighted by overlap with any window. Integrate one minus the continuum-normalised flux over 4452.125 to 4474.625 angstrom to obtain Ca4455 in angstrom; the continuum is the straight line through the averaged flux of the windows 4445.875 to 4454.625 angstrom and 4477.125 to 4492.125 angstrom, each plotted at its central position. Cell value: 2.06 angstrom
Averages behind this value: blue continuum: 3.72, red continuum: 4.19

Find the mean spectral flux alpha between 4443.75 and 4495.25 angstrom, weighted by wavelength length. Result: 3.84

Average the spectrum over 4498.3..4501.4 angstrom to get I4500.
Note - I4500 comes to 3.91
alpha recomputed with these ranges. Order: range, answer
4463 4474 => 3.74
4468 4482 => 4.11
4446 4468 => 3.5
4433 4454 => 3.91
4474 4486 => 4.26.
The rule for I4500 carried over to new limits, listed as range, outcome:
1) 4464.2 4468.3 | 3.53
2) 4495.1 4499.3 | 3.79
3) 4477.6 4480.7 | 4.22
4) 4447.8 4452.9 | 3.75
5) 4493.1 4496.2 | 3.67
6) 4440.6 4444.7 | 4.31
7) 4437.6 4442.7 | 4.21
